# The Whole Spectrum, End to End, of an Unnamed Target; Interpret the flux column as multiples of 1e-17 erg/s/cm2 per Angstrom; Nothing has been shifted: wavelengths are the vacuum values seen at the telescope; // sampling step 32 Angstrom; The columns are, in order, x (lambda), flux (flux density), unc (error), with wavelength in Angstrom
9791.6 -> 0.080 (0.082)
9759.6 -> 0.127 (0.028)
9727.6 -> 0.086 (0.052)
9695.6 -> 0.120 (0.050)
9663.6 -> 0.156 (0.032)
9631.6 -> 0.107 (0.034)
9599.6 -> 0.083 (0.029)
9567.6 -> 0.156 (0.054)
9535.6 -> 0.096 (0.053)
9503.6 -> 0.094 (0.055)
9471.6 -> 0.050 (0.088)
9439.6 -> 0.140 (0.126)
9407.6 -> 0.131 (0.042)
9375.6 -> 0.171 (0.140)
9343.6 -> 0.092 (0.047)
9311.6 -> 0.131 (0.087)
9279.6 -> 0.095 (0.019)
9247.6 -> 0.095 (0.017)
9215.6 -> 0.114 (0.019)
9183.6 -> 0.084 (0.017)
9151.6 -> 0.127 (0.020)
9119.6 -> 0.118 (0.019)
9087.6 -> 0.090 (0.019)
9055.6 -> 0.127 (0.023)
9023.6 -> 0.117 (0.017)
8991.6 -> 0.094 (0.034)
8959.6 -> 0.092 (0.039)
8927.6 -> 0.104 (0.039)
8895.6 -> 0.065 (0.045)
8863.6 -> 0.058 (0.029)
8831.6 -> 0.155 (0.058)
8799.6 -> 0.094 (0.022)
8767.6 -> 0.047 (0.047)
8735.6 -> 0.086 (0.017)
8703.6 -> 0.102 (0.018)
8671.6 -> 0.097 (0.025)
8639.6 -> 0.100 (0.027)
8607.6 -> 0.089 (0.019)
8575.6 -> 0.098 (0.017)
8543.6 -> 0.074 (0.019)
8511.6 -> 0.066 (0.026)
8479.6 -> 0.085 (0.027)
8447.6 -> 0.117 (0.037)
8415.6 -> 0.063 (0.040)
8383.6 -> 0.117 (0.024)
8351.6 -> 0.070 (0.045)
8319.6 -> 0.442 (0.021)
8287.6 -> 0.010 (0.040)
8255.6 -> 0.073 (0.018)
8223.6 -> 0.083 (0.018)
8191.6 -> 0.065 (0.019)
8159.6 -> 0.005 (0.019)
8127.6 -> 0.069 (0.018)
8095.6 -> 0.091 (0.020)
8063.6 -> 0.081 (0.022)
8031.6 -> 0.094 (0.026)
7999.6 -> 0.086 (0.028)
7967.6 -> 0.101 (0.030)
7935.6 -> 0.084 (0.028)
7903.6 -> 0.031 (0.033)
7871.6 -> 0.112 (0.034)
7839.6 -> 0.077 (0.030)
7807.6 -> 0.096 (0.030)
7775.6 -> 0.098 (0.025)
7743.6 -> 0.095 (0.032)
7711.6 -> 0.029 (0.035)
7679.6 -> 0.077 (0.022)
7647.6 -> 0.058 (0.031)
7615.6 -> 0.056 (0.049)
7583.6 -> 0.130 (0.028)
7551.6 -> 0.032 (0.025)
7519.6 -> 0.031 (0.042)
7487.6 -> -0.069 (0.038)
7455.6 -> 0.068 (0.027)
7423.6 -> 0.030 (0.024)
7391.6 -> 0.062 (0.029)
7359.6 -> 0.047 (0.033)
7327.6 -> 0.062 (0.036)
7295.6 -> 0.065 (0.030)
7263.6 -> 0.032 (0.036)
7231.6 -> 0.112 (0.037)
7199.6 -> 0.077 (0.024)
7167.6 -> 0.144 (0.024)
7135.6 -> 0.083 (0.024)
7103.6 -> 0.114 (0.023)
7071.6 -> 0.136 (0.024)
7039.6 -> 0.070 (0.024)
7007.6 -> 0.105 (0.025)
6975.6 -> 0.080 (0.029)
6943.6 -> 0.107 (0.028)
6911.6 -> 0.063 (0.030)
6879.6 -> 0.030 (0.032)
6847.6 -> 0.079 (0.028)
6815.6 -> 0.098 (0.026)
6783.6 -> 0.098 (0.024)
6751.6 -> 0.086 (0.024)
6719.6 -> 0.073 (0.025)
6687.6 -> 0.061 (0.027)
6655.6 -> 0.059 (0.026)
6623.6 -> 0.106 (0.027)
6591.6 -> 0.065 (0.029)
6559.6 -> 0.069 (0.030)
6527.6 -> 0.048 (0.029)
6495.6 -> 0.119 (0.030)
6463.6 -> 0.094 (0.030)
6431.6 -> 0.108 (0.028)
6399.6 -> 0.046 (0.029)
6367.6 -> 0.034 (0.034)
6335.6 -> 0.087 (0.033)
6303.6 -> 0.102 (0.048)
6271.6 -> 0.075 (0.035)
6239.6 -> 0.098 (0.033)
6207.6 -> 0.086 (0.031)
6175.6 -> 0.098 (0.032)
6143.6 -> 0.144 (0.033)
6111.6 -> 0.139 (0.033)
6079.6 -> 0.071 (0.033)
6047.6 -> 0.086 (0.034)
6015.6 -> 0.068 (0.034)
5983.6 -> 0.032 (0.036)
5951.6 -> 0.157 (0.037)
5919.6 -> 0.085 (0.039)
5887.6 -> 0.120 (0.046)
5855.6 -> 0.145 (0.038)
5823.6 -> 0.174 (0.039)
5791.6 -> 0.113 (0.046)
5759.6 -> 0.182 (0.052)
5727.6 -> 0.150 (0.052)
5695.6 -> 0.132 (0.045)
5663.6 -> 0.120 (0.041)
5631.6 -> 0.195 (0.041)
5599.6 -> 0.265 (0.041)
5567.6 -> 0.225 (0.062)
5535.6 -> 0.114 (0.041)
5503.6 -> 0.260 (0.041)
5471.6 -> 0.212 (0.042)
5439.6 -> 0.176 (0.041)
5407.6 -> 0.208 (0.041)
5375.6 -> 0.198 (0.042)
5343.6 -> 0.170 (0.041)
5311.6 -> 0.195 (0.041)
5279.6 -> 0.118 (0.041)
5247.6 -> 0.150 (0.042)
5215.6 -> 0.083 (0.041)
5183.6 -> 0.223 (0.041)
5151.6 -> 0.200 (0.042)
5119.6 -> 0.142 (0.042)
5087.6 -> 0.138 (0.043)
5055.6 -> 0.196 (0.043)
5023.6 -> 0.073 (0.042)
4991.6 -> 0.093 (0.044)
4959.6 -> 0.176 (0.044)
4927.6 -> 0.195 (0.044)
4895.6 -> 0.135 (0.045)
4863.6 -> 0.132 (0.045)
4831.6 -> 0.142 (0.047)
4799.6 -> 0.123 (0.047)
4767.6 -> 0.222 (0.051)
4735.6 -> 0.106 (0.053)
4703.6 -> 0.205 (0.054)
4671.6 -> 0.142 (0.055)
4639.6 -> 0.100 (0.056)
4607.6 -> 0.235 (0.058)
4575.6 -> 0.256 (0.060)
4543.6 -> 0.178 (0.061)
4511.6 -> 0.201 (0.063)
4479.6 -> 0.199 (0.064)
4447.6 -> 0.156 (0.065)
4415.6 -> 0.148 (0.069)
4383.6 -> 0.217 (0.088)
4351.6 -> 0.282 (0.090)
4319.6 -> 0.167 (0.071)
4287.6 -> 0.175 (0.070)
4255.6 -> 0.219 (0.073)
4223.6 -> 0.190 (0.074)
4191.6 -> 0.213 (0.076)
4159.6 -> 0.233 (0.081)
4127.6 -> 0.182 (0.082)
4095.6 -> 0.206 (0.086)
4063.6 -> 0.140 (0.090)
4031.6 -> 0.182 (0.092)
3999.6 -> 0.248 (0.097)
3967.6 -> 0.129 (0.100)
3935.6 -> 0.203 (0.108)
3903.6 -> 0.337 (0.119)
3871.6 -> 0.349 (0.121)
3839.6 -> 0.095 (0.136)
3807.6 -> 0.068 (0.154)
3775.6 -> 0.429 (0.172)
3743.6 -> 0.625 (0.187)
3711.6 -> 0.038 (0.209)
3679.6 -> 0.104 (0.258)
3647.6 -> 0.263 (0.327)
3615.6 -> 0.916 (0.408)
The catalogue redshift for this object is 1.23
